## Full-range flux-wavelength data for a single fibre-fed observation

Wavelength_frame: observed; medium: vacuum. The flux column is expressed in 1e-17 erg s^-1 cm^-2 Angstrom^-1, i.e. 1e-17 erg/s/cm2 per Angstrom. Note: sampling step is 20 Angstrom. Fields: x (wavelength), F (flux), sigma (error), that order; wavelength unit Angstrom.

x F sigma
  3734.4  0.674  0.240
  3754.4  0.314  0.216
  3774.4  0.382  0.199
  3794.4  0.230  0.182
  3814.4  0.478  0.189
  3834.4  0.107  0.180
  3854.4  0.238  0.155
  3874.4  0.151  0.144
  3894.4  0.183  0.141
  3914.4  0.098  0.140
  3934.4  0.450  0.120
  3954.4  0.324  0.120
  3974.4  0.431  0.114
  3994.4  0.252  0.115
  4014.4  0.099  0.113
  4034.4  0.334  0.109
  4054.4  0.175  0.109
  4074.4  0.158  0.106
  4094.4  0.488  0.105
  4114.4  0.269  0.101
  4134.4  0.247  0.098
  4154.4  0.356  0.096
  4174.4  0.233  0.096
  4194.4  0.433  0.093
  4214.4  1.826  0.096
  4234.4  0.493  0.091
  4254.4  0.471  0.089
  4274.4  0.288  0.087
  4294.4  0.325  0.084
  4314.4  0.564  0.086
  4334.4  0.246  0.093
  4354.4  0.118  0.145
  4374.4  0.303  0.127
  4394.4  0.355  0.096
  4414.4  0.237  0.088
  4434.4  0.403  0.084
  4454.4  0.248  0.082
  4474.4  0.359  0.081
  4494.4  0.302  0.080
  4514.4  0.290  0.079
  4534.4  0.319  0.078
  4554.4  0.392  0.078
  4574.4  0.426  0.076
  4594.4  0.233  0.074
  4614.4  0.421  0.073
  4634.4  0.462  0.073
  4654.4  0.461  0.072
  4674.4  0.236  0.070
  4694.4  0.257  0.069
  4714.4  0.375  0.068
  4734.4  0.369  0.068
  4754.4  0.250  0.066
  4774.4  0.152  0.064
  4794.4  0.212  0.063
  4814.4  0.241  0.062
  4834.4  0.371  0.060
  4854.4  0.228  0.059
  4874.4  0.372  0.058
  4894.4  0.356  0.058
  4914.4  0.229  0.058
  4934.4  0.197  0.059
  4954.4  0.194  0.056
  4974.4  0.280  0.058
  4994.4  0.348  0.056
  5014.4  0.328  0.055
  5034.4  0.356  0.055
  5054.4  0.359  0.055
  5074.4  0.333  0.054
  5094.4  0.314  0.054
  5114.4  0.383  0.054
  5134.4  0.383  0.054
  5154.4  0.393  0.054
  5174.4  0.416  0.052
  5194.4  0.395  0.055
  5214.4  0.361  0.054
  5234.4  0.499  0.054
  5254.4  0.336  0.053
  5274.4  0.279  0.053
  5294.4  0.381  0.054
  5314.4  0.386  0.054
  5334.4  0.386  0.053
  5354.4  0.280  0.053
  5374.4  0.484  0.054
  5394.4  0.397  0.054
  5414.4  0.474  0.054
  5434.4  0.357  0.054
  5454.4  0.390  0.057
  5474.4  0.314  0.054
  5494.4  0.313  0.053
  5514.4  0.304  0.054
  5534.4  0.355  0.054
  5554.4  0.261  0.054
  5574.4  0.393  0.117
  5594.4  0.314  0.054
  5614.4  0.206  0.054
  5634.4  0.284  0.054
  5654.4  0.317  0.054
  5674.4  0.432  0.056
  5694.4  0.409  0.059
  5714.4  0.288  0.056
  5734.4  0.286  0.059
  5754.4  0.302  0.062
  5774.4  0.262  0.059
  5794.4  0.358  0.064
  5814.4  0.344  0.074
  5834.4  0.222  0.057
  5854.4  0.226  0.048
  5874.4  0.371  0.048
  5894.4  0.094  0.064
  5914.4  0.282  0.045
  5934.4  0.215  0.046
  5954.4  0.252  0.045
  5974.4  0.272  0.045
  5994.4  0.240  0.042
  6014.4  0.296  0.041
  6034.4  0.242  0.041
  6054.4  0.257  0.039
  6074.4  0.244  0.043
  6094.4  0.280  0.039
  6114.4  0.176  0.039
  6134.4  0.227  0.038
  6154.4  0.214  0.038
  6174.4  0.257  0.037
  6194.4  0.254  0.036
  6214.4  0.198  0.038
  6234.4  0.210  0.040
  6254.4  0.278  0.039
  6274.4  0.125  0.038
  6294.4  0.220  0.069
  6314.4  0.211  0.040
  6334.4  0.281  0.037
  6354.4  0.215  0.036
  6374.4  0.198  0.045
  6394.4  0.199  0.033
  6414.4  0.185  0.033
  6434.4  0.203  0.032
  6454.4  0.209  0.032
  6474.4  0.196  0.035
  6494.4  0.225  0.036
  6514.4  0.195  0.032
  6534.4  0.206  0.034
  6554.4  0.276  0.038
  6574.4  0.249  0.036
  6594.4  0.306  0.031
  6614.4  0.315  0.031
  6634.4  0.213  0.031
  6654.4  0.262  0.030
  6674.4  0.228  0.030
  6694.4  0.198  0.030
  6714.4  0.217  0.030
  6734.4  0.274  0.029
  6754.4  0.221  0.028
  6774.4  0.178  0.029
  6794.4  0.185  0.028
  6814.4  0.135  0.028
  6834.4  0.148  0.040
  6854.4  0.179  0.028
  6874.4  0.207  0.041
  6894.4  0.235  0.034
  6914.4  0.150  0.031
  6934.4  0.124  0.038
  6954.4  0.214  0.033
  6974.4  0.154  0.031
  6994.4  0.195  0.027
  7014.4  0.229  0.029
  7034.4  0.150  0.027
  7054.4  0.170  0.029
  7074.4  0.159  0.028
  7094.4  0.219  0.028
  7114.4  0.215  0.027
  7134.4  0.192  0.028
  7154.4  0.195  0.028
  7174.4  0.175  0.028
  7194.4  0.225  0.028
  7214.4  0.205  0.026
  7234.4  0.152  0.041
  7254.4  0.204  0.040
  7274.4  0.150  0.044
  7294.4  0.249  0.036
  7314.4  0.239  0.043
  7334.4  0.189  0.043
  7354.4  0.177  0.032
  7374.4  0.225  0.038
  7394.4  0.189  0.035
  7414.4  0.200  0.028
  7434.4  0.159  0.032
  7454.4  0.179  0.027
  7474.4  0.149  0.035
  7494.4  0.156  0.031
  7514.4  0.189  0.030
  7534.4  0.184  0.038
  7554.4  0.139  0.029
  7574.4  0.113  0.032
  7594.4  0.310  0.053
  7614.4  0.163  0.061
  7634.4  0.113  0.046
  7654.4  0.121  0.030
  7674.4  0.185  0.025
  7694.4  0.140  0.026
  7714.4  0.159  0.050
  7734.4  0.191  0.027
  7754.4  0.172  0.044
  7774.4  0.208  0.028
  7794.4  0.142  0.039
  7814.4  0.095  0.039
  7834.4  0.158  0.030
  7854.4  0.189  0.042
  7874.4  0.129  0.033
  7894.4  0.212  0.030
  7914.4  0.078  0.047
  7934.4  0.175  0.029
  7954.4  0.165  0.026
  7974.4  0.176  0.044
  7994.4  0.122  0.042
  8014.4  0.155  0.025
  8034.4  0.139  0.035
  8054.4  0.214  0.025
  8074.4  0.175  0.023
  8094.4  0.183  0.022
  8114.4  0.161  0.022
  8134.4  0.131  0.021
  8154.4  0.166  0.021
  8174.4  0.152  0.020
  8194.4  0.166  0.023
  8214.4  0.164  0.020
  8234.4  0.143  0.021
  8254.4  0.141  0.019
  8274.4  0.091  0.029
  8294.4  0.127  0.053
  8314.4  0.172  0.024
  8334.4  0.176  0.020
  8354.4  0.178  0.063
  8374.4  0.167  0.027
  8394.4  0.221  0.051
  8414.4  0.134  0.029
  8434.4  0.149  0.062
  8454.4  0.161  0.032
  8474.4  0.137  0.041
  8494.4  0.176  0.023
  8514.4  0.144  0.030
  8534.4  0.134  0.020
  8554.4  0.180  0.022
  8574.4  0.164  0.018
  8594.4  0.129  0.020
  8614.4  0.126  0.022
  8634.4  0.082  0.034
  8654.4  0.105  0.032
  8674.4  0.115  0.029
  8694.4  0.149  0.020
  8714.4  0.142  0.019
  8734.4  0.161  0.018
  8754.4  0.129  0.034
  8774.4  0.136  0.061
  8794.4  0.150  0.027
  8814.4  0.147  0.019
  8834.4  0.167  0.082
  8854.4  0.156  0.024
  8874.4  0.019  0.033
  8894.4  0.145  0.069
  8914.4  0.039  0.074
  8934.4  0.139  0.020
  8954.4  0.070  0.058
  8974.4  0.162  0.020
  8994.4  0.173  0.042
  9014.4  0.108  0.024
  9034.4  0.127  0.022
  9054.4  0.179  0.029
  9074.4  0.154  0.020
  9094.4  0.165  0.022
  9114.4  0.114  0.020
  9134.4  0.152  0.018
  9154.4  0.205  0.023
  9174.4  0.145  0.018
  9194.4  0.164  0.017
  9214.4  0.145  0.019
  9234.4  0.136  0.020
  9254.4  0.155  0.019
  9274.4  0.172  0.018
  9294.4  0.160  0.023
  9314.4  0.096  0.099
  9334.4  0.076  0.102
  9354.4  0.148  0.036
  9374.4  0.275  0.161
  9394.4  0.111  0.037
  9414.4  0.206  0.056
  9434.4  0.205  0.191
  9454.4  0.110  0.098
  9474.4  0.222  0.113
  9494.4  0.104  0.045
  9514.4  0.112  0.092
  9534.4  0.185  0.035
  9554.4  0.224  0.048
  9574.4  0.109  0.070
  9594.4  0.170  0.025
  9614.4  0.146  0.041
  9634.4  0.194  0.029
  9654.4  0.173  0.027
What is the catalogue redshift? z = 2.46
